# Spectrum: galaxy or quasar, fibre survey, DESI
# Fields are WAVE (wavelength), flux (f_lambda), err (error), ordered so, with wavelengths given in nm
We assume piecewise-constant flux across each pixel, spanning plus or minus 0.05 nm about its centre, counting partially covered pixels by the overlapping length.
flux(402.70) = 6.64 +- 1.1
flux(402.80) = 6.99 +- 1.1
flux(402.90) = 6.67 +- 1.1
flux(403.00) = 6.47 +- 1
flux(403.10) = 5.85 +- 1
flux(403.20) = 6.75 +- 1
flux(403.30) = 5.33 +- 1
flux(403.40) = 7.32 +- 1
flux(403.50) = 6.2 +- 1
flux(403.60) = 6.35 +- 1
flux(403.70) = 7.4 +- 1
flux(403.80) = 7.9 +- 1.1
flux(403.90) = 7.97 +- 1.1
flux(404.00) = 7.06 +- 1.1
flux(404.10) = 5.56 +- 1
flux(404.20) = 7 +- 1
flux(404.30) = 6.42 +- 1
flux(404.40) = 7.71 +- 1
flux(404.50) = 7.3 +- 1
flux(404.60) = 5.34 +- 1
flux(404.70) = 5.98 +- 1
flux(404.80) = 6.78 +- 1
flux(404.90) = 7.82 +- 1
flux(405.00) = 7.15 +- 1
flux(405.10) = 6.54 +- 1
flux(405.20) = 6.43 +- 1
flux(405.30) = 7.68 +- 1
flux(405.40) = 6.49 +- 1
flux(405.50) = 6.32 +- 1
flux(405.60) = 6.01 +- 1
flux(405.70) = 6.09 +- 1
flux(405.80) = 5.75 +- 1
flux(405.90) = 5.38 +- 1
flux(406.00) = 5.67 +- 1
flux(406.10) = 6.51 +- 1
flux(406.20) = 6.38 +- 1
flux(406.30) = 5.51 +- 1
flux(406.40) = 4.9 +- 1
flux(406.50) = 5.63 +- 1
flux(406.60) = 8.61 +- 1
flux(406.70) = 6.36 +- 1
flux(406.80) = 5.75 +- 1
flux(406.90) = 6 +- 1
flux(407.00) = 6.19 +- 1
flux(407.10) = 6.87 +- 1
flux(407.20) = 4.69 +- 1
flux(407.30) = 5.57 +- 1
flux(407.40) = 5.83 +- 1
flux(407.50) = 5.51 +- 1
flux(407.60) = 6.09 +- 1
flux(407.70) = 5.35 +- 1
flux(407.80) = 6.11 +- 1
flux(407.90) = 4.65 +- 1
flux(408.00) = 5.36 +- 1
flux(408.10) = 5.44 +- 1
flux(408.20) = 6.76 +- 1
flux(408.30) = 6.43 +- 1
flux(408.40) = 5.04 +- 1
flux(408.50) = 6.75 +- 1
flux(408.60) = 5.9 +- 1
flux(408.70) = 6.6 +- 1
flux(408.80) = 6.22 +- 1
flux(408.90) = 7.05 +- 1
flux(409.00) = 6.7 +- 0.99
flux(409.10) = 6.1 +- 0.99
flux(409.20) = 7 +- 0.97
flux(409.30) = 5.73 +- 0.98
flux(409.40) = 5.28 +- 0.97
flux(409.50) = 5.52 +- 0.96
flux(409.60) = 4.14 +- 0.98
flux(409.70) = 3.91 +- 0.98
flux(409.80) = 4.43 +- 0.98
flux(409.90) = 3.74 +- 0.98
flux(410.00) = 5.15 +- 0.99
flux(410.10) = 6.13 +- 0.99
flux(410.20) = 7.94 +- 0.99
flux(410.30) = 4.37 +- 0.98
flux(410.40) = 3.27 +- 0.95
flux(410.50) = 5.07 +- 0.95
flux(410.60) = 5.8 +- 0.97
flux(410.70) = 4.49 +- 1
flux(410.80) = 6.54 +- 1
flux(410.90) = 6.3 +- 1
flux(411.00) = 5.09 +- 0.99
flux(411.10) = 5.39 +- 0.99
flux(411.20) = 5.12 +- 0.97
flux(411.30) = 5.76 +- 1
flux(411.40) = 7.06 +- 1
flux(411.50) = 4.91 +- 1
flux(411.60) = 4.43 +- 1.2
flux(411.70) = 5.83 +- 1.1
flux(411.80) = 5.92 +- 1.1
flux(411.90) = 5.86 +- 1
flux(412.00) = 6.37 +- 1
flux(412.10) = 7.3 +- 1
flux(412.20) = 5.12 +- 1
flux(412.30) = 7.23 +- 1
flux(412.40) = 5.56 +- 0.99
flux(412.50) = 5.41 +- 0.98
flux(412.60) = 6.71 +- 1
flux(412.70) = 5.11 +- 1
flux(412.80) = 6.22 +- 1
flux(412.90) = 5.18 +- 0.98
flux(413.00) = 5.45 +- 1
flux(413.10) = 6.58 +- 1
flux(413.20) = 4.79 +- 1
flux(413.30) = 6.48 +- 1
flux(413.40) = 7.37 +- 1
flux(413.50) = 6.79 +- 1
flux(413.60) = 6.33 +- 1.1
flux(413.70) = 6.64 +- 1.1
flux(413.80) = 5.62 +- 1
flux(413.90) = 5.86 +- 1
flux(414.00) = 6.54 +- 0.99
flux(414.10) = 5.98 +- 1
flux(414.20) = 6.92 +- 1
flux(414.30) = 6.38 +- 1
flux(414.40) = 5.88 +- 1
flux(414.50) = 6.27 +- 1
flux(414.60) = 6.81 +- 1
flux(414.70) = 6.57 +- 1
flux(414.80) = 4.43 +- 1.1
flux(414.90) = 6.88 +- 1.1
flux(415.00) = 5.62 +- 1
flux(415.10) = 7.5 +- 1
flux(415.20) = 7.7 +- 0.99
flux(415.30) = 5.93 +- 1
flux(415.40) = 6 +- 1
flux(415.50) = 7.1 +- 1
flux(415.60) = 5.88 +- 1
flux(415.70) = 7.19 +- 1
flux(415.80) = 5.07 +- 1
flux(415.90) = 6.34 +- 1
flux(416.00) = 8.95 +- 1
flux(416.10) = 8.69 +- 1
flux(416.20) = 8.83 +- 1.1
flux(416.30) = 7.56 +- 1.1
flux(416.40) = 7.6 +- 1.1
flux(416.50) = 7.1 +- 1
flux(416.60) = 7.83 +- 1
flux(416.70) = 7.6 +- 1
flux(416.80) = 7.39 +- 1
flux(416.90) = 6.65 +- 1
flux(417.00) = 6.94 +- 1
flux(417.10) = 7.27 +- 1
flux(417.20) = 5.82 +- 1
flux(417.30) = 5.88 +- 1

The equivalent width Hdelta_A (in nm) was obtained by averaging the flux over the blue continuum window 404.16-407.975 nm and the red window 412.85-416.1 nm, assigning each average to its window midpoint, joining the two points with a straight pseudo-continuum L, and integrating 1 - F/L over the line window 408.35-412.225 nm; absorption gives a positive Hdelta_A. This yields 0.412 nm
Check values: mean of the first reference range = 6.21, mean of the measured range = 5.63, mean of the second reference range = 6.38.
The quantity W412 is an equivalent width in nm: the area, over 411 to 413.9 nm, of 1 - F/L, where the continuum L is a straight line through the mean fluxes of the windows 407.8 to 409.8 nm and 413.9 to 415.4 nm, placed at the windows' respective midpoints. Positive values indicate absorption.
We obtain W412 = 0.101 nm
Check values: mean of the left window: 5.79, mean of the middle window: 5.93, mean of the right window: 6.36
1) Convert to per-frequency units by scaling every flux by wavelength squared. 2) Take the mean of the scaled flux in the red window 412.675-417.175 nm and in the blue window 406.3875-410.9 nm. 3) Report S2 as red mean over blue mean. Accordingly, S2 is 1.19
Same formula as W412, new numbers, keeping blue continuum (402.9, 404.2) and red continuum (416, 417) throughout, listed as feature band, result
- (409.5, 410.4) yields 0.286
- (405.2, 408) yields 0.379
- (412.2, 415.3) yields 0.537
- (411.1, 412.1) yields 0.214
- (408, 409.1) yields 0.132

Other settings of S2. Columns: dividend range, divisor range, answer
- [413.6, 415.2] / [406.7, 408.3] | 1.13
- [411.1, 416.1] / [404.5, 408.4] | 1.05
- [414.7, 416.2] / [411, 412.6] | 1.18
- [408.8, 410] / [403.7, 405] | 0.80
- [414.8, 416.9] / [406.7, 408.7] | 1.26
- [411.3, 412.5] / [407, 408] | 1.07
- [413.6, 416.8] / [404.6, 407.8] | 1.14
